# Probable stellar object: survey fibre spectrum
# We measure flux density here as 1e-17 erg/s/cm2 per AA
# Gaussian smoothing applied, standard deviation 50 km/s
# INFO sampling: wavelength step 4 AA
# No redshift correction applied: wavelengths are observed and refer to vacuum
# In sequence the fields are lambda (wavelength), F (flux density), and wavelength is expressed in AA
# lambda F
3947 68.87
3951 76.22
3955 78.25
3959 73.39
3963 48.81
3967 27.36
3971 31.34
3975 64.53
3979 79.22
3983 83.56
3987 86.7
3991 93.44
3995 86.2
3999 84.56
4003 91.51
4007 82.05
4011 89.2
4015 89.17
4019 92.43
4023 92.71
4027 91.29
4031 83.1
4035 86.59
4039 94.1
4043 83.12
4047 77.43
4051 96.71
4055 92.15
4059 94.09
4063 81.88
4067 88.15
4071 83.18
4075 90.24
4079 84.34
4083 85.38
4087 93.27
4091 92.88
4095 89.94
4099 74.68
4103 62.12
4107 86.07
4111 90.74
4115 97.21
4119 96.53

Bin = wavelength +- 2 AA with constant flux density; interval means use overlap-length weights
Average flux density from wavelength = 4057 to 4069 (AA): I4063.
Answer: 88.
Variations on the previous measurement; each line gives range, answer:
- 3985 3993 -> 90.1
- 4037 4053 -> 87.8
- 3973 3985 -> 75.8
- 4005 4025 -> 89.1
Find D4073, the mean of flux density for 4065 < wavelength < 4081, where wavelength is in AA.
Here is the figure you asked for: 86.5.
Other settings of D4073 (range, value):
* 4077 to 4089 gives 87.7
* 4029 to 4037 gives 84.8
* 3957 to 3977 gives 49.1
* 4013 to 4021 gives 90.8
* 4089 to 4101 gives 85.8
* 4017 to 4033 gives 89.9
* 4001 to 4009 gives 86.8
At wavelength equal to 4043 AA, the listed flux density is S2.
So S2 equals 83.12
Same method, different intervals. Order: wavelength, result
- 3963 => 48.81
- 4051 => 96.71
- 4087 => 93.27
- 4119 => 96.53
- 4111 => 90.74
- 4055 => 92.15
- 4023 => 92.71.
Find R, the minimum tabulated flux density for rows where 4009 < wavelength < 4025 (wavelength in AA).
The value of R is 89.17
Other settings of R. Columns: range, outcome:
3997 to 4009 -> 82.05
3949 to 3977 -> 27.36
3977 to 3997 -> 79.22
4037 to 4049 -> 77.43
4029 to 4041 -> 83.1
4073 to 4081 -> 84.34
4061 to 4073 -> 81.88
